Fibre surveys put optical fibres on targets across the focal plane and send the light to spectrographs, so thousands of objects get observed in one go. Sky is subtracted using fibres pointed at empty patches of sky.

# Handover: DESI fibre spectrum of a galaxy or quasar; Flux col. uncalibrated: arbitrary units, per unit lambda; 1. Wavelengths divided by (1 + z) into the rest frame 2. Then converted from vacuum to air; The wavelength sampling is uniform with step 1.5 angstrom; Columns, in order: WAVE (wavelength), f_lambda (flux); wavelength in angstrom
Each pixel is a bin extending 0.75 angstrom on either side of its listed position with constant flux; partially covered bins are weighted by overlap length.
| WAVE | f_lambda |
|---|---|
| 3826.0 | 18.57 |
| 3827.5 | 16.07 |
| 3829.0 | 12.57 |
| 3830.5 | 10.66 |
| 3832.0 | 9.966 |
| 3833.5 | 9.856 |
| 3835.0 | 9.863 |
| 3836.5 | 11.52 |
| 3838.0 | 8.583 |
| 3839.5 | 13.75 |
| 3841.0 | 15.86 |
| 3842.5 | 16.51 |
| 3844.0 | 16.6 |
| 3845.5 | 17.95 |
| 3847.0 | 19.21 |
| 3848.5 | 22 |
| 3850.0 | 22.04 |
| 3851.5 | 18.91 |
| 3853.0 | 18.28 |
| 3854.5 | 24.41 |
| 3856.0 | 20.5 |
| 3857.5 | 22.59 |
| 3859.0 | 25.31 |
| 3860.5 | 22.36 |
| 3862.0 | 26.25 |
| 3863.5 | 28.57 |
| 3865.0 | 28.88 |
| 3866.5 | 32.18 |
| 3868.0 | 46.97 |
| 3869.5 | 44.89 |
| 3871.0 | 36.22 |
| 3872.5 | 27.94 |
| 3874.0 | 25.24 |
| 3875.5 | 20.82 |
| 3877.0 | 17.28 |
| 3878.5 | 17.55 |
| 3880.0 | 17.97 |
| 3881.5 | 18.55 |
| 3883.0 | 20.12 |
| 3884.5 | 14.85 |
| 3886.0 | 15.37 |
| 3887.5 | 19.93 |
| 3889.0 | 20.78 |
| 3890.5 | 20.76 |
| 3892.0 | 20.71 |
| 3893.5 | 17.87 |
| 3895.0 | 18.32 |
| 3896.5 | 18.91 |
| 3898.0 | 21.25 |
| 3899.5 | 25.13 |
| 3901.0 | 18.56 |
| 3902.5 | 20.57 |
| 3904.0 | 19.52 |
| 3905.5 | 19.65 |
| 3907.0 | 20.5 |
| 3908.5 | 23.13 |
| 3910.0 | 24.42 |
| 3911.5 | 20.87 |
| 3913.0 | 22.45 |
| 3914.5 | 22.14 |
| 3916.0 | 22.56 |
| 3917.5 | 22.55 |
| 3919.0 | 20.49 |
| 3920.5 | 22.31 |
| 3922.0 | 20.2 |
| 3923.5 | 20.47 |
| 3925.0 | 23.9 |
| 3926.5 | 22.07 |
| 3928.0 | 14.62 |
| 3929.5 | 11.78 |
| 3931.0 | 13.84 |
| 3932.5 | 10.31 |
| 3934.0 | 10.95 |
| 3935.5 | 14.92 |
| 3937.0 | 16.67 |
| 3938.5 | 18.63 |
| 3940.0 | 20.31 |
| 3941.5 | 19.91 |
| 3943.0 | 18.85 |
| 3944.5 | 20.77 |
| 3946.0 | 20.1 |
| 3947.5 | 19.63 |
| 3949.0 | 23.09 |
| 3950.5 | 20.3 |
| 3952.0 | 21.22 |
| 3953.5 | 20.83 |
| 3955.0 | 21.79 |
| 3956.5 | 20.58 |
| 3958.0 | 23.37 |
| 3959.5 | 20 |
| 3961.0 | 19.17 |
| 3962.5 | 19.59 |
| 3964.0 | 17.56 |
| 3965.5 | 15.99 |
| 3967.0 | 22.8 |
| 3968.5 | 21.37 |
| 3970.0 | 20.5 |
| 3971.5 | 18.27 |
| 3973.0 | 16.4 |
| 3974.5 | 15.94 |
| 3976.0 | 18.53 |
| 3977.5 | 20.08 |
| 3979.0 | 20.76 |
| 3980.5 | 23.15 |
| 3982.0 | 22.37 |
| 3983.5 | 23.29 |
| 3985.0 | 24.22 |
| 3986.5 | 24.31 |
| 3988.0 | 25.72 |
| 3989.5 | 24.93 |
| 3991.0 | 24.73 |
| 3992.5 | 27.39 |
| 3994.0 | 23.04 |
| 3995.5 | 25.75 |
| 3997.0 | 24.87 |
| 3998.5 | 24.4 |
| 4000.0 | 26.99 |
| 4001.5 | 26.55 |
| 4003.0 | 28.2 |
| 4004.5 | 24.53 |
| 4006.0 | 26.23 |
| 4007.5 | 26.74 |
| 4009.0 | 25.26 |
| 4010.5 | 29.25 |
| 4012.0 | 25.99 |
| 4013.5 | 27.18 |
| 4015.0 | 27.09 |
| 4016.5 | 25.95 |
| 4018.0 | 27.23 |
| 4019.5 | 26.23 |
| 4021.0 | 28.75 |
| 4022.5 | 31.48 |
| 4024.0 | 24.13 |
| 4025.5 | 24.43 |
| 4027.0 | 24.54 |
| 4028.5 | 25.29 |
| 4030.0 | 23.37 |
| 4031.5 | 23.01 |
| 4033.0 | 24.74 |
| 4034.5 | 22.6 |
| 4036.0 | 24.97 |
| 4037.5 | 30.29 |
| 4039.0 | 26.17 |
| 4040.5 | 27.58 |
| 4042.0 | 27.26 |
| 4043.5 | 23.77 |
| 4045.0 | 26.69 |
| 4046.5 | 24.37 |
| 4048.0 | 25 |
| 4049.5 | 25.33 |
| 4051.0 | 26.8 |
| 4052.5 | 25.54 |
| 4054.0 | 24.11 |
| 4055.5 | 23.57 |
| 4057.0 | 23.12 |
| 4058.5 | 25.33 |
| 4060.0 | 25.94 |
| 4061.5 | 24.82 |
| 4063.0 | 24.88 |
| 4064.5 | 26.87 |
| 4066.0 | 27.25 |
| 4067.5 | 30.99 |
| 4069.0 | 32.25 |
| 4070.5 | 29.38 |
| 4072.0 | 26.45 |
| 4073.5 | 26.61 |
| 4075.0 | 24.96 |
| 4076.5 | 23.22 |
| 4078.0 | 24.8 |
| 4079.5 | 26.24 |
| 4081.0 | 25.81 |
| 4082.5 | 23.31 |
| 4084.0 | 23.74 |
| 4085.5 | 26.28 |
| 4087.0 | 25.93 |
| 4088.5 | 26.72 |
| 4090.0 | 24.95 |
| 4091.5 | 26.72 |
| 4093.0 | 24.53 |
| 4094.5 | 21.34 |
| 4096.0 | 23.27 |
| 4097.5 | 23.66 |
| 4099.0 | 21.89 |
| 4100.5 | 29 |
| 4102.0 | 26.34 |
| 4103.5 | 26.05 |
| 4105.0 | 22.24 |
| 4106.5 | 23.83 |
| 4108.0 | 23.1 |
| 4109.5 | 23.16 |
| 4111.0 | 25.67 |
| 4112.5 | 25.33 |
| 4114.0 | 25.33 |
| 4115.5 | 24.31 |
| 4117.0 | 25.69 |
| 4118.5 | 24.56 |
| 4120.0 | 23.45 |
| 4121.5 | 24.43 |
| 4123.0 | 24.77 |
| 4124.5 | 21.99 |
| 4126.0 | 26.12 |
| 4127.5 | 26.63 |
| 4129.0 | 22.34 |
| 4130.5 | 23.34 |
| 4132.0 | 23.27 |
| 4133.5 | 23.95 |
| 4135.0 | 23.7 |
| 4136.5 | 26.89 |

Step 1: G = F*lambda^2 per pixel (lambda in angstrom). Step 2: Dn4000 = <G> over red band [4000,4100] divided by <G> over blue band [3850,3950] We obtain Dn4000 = 1.3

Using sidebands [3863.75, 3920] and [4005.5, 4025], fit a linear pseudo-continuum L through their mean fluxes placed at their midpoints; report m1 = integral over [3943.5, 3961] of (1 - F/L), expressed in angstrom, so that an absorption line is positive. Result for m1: 2.79 angstrom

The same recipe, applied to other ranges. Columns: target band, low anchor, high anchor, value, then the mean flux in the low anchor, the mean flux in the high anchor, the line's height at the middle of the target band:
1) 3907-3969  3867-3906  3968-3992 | 6.7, 22.6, 21.6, 22.1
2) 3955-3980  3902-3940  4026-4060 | 2.2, 19.2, 25.2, 21.5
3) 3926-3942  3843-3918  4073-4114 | 5.2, 22.6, 24.8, 23.1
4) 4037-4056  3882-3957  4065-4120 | -1.6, 19.6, 25.4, 23.8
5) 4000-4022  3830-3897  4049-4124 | -2.9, 20.8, 25.3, 23.8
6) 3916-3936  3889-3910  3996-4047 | 3.6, 20.5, 26.1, 21.7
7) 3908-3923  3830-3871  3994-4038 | 0.7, 21.2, 26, 23.1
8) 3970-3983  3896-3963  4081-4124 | 1.0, 19.8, 24.6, 21.1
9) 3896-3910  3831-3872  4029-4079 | 1.1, 21.8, 25.8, 22.8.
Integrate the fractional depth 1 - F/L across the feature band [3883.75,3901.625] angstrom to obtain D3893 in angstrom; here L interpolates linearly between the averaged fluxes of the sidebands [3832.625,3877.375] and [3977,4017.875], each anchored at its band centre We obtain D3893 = 2.9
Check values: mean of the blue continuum 22.4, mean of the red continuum 25.2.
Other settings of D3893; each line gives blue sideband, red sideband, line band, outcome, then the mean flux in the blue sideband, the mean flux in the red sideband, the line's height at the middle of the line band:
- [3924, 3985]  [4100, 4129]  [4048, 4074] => -4.0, 19.2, 24.7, 22.9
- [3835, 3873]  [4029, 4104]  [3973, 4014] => 0.8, 23.2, 25.6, 24.8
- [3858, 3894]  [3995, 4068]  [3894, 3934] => 8.1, 24.5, 25.9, 24.9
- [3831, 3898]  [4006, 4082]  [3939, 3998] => 6.4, 20.9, 26.1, 23.9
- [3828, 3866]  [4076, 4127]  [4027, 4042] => -1.6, 18.2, 24.7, 23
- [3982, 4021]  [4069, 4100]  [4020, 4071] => -1.0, 25.8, 25.2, 25.5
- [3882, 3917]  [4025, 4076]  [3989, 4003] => -1.0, 20.4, 25.8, 23.9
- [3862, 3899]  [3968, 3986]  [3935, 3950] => 1.6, 23.9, 20.4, 21.7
